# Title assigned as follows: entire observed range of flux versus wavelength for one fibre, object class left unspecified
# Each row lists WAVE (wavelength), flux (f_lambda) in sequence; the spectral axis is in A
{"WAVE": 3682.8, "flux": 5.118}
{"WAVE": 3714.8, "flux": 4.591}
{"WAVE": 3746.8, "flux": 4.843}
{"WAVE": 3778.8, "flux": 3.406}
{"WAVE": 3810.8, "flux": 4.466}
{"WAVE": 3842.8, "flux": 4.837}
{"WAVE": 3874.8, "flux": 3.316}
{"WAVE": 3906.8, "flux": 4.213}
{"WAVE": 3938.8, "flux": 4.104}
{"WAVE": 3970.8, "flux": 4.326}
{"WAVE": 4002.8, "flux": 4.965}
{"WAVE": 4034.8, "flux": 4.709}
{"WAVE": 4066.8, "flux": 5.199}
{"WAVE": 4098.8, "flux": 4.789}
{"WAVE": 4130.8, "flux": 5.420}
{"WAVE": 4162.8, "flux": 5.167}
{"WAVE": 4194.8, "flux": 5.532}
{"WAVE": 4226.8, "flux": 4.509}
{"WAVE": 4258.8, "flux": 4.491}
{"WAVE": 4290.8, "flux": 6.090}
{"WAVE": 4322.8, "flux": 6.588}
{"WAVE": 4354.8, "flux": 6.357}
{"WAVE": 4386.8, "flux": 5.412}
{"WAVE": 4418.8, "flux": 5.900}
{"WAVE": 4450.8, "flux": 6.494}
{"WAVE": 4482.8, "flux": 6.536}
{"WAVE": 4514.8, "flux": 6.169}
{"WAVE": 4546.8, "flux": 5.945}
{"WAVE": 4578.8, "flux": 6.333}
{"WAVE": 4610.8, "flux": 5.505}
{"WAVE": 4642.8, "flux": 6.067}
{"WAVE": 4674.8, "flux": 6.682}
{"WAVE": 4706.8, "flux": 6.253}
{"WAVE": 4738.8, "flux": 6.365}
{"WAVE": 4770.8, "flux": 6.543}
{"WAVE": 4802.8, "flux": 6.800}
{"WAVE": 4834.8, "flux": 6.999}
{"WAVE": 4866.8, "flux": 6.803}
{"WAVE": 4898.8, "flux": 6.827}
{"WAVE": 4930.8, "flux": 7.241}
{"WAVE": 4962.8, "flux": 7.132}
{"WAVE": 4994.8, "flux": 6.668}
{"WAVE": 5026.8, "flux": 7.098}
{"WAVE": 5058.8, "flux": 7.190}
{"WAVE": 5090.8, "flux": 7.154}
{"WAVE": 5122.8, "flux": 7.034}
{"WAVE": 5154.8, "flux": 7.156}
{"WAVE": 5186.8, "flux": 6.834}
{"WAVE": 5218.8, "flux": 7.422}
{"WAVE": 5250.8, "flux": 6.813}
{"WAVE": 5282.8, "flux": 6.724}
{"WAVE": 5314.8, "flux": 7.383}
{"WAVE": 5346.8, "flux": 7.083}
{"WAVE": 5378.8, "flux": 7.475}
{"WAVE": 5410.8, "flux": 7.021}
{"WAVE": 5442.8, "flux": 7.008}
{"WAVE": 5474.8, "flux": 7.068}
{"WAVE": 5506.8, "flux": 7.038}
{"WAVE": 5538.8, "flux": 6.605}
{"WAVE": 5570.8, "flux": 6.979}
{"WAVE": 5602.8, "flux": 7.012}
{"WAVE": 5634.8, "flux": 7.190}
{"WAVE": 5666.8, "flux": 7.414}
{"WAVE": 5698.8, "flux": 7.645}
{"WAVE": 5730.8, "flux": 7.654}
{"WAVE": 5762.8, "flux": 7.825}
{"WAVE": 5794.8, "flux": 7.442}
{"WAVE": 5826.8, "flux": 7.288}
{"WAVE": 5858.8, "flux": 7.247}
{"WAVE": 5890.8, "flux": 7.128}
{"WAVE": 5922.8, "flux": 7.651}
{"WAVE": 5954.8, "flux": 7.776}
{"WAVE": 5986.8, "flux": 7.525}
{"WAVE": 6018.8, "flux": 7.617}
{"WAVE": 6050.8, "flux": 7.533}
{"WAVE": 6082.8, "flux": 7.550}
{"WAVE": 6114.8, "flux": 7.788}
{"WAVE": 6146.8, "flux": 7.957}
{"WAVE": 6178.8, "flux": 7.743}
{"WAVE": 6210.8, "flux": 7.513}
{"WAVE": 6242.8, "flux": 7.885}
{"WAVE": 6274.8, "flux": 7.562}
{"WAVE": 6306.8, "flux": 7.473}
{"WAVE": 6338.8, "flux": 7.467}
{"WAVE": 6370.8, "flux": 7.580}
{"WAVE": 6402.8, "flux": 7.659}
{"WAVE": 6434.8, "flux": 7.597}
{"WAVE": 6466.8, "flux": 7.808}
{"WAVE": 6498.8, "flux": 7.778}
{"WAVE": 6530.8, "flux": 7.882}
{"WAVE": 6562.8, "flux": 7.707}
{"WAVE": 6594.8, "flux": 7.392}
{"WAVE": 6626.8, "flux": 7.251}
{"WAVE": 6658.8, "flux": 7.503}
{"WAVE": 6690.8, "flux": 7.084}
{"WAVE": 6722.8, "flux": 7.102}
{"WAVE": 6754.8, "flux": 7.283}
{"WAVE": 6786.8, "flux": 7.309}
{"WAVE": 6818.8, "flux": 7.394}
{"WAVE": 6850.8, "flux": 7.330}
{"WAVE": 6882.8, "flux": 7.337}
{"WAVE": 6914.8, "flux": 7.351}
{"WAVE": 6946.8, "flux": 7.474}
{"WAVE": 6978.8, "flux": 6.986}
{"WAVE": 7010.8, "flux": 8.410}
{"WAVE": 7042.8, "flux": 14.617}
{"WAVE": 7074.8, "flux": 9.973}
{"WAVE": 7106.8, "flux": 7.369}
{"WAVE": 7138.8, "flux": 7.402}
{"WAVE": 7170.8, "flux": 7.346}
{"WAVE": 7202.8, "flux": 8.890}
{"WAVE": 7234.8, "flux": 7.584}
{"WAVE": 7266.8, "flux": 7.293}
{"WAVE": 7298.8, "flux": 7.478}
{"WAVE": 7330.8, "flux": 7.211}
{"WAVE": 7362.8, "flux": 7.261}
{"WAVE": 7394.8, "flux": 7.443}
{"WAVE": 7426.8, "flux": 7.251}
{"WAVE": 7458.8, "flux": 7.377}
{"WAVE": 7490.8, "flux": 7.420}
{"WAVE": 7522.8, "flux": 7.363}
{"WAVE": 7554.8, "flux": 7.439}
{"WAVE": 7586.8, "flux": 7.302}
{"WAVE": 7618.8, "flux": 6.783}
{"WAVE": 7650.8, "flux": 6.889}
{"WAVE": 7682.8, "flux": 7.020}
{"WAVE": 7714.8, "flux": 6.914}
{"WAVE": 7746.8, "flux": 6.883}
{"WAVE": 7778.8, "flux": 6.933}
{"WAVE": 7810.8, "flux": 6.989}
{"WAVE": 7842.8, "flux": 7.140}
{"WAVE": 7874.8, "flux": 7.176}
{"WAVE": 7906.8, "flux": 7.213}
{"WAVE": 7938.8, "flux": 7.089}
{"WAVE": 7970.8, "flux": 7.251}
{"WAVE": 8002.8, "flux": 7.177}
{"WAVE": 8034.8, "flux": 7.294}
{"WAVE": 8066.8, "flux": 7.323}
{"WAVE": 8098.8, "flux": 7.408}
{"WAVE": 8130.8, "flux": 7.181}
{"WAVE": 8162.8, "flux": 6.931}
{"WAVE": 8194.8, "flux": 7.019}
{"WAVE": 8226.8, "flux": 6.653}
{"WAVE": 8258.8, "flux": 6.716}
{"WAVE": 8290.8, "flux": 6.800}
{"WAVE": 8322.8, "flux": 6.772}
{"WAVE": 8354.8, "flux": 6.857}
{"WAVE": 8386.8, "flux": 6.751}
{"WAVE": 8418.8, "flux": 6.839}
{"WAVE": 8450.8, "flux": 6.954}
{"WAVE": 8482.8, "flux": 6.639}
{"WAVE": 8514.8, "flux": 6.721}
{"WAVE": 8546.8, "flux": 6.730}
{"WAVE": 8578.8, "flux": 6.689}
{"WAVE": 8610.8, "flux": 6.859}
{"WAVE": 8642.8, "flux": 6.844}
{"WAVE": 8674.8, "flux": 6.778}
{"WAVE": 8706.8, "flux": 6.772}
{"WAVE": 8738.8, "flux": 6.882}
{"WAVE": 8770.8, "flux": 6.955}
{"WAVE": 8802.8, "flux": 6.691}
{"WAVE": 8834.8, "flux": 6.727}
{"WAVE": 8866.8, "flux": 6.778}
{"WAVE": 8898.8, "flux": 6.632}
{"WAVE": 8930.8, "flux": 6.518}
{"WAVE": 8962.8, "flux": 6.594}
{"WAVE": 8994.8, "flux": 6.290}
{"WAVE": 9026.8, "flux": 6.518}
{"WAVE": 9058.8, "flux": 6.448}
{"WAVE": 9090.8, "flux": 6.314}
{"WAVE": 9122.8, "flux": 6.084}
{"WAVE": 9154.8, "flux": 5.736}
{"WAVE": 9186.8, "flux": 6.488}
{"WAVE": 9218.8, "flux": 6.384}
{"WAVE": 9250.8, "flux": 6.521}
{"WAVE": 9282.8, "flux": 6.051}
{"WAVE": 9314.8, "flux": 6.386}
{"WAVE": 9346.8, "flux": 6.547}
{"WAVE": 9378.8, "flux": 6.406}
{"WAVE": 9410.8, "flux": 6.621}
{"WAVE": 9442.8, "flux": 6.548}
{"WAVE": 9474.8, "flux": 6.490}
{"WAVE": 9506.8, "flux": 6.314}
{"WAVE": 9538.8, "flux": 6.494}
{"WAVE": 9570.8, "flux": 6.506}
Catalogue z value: 0.07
